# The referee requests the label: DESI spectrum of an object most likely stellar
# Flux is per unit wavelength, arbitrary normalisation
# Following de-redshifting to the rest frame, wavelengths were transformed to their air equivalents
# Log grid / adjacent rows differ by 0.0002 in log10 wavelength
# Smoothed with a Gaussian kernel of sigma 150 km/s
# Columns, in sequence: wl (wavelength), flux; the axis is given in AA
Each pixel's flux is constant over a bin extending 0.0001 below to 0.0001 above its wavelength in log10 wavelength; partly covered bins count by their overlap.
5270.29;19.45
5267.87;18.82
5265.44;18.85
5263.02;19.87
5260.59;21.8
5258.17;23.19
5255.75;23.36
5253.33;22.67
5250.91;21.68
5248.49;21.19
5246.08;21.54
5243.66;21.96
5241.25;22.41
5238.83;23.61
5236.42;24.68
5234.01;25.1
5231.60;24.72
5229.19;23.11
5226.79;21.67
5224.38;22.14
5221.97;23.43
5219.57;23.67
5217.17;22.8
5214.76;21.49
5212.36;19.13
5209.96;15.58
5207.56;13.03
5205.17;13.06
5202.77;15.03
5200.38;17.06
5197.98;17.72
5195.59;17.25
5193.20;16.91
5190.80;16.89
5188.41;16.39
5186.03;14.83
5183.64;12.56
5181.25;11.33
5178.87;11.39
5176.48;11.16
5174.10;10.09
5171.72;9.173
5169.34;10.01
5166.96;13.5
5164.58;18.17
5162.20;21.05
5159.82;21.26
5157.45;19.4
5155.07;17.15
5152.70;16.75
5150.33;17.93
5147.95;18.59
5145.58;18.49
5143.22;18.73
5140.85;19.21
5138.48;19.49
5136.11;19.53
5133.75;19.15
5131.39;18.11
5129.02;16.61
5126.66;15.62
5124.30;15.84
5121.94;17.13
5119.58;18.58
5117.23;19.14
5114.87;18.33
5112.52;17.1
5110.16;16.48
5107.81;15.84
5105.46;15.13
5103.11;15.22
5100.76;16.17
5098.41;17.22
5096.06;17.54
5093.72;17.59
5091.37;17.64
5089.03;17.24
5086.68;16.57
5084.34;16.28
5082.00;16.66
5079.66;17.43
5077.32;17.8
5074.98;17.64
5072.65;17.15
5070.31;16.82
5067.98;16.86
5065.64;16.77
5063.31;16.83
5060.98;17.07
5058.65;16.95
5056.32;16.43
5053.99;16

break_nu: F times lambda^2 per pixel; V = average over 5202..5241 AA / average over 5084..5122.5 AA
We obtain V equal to 1.28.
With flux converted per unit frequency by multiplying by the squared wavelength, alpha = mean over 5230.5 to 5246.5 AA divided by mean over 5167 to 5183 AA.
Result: 2.23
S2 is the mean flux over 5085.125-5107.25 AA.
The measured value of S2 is 16.7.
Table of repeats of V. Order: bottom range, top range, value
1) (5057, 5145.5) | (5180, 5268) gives 1.20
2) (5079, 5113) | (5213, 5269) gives 1.42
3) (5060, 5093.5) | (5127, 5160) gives 1.11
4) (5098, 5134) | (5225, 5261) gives 1.42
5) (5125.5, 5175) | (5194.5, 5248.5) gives 1.23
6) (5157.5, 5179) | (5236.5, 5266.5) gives 1.58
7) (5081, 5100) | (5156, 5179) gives 0.89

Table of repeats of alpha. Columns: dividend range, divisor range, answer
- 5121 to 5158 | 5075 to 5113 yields 1.09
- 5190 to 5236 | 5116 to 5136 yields 1.15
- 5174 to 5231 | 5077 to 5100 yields 1.05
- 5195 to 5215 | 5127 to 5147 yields 0.91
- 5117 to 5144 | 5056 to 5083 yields 1.08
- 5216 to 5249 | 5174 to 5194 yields 1.72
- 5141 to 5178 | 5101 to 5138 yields 0.95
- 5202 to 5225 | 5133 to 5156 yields 1.05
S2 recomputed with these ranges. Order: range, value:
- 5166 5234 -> 16.8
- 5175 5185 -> 11.6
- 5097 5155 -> 17.5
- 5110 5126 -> 17.5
